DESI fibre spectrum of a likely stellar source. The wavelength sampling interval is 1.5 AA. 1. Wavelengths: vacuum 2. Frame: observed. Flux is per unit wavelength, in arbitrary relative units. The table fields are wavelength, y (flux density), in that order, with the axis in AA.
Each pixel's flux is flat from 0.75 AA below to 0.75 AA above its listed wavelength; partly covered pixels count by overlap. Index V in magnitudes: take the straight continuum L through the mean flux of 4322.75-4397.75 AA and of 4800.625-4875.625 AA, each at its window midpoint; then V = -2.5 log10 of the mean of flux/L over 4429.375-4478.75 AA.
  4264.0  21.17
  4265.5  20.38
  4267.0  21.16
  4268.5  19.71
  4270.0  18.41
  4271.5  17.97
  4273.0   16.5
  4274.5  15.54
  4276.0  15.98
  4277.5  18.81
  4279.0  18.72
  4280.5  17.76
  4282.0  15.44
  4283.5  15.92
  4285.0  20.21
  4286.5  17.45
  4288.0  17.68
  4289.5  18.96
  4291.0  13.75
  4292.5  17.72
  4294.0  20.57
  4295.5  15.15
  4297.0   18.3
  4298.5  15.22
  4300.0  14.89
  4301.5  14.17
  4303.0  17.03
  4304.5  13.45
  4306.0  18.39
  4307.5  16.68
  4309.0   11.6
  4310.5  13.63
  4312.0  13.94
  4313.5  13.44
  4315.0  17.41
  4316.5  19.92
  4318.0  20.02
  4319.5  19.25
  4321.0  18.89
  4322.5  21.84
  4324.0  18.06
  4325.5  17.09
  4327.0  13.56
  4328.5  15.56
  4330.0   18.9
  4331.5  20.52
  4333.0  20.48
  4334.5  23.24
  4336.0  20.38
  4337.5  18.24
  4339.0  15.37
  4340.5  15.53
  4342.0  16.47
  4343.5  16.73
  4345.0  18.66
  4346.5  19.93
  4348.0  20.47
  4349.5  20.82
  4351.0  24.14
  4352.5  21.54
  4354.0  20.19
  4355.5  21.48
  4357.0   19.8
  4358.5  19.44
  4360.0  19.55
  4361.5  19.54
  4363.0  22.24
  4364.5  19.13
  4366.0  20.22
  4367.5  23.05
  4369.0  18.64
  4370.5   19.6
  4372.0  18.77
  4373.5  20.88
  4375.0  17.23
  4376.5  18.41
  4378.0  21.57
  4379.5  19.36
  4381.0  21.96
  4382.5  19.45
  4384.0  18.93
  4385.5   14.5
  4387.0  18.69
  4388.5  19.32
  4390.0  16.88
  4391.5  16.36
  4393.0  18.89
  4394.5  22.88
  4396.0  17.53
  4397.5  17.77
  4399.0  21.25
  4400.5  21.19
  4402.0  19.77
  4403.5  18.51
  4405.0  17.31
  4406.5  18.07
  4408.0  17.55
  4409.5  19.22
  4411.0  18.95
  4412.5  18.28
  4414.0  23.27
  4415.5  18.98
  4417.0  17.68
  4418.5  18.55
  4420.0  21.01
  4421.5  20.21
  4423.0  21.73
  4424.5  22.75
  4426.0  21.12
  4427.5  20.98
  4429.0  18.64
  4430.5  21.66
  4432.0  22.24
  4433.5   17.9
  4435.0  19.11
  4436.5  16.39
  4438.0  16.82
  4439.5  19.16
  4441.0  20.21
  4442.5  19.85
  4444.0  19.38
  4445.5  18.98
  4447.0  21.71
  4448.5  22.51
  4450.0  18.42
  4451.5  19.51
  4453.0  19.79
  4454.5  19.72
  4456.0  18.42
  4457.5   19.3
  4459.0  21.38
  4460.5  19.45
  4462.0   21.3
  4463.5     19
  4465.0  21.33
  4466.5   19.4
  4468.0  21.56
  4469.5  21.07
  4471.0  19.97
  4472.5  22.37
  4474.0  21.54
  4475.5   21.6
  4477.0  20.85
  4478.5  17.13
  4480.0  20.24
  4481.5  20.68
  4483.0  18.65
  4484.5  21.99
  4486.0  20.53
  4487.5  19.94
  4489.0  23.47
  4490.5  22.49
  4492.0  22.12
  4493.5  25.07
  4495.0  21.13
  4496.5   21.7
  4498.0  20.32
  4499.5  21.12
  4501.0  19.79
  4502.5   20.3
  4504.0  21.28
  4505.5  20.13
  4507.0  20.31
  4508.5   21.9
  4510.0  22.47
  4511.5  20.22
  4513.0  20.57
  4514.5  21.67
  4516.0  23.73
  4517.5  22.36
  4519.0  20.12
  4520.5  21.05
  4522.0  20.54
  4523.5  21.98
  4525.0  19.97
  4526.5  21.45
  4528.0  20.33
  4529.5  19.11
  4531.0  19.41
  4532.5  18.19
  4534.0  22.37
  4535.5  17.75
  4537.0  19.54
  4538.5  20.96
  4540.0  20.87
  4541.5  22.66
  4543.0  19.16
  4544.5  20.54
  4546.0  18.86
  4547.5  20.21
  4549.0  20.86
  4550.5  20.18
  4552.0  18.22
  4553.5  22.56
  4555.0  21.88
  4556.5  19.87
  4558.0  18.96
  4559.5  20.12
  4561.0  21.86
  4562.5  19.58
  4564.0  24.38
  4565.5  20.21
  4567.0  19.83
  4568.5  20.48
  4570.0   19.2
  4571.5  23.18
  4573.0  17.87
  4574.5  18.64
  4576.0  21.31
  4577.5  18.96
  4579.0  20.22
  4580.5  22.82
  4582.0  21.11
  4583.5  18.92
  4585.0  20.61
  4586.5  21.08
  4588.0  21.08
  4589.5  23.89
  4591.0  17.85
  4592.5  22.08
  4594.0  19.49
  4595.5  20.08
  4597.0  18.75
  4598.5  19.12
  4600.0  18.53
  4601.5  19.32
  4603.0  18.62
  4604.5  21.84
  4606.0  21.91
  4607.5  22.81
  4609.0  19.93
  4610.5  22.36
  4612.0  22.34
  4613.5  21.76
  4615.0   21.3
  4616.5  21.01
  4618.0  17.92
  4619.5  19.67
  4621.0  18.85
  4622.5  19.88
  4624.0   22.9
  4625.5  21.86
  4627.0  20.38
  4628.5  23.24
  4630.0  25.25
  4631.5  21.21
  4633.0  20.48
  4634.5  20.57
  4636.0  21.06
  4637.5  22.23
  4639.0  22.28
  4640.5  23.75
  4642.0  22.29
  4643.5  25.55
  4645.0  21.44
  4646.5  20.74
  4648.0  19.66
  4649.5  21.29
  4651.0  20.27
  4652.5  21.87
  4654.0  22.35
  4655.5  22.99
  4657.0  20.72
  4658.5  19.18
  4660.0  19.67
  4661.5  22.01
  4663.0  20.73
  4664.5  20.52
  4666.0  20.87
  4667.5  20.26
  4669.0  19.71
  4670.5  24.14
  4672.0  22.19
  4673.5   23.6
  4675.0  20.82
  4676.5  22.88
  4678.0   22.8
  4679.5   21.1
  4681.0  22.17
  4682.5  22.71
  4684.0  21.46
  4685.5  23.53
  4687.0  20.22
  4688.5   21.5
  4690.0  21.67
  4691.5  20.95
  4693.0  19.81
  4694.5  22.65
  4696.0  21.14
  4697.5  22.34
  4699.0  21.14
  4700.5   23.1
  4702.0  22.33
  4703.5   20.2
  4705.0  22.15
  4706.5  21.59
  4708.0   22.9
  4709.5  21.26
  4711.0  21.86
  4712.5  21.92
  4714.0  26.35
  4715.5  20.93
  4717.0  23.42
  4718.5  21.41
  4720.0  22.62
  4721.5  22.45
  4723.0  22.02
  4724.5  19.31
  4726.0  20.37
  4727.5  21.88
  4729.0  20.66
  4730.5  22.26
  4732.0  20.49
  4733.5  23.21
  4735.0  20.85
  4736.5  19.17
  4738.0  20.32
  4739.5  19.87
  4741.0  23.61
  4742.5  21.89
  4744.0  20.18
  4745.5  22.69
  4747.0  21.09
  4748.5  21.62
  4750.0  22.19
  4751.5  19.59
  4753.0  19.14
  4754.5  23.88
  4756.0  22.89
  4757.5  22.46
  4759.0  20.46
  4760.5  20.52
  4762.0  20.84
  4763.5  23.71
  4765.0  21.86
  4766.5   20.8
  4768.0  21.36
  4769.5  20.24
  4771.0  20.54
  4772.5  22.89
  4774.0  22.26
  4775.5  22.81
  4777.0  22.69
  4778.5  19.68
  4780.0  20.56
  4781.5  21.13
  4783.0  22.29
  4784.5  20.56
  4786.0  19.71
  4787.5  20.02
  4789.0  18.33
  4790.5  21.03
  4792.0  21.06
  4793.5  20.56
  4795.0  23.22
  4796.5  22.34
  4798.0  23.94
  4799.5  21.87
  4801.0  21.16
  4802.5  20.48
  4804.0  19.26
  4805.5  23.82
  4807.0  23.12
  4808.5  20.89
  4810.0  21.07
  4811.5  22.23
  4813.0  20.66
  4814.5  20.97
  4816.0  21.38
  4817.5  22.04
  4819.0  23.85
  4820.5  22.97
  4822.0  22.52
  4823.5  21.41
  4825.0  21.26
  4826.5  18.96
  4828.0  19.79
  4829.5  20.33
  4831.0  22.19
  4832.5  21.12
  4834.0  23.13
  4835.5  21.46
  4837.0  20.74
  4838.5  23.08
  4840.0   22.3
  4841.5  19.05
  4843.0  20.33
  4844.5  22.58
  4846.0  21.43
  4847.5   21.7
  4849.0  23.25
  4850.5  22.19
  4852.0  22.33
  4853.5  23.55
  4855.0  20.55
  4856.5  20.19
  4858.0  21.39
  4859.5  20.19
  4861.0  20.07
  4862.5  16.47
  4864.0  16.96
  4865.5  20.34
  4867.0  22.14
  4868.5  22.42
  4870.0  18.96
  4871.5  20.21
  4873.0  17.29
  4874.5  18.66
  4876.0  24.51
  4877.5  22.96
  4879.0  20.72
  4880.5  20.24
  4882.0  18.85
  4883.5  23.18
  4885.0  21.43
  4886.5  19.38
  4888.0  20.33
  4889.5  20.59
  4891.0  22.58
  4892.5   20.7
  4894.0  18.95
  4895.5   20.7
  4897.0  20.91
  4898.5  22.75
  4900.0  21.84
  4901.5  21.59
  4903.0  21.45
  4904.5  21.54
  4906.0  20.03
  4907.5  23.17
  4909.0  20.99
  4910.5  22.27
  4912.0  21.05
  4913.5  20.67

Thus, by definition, -0.02 mag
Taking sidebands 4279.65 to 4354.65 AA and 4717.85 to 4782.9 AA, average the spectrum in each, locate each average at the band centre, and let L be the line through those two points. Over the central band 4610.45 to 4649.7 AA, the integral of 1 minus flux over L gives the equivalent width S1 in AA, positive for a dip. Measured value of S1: -2.19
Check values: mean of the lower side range 17.7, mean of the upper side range 21.4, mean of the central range 21.5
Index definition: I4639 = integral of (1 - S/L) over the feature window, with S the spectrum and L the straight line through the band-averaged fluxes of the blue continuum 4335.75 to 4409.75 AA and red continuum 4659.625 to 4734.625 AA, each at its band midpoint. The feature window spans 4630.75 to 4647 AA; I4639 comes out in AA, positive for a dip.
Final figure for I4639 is -0.52 AA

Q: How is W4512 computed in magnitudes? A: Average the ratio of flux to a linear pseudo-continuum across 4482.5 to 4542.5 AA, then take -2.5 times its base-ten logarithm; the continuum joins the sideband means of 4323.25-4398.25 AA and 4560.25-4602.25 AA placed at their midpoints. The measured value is -0.05 mag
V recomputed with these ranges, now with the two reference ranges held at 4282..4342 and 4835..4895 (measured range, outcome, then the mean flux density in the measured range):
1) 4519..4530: -0.112 mag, 20.6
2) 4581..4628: -0.079 mag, 20.6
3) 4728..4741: -0.055 mag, 21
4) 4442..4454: -0.109 mag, 20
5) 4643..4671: -0.092 mag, 21.2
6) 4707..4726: -0.116 mag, 22.1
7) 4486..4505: -0.168 mag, 21.5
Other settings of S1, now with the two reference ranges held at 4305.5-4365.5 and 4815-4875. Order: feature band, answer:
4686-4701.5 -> -0.9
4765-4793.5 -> -0.4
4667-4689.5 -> -1.9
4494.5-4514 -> -1.5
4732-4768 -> -1.5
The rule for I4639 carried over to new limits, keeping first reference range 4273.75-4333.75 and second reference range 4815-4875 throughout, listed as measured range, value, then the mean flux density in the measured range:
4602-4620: -1.53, 21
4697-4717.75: -2.31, 22.2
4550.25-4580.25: -2.29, 20.4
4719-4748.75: -1.64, 21.3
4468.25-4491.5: -3.19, 20.9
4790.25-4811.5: -1.06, 21.7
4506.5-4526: -2.83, 21.3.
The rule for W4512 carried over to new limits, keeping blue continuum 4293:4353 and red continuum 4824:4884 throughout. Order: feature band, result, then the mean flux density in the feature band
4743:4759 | -0.06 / 21.5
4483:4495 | -0.17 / 21.9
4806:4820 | -0.06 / 21.9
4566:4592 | -0.06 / 20.4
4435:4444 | -0.01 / 18.6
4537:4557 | -0.08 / 20.5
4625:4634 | -0.13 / 22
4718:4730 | -0.06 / 21.4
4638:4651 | -0.12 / 22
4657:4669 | -0.04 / 20.4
